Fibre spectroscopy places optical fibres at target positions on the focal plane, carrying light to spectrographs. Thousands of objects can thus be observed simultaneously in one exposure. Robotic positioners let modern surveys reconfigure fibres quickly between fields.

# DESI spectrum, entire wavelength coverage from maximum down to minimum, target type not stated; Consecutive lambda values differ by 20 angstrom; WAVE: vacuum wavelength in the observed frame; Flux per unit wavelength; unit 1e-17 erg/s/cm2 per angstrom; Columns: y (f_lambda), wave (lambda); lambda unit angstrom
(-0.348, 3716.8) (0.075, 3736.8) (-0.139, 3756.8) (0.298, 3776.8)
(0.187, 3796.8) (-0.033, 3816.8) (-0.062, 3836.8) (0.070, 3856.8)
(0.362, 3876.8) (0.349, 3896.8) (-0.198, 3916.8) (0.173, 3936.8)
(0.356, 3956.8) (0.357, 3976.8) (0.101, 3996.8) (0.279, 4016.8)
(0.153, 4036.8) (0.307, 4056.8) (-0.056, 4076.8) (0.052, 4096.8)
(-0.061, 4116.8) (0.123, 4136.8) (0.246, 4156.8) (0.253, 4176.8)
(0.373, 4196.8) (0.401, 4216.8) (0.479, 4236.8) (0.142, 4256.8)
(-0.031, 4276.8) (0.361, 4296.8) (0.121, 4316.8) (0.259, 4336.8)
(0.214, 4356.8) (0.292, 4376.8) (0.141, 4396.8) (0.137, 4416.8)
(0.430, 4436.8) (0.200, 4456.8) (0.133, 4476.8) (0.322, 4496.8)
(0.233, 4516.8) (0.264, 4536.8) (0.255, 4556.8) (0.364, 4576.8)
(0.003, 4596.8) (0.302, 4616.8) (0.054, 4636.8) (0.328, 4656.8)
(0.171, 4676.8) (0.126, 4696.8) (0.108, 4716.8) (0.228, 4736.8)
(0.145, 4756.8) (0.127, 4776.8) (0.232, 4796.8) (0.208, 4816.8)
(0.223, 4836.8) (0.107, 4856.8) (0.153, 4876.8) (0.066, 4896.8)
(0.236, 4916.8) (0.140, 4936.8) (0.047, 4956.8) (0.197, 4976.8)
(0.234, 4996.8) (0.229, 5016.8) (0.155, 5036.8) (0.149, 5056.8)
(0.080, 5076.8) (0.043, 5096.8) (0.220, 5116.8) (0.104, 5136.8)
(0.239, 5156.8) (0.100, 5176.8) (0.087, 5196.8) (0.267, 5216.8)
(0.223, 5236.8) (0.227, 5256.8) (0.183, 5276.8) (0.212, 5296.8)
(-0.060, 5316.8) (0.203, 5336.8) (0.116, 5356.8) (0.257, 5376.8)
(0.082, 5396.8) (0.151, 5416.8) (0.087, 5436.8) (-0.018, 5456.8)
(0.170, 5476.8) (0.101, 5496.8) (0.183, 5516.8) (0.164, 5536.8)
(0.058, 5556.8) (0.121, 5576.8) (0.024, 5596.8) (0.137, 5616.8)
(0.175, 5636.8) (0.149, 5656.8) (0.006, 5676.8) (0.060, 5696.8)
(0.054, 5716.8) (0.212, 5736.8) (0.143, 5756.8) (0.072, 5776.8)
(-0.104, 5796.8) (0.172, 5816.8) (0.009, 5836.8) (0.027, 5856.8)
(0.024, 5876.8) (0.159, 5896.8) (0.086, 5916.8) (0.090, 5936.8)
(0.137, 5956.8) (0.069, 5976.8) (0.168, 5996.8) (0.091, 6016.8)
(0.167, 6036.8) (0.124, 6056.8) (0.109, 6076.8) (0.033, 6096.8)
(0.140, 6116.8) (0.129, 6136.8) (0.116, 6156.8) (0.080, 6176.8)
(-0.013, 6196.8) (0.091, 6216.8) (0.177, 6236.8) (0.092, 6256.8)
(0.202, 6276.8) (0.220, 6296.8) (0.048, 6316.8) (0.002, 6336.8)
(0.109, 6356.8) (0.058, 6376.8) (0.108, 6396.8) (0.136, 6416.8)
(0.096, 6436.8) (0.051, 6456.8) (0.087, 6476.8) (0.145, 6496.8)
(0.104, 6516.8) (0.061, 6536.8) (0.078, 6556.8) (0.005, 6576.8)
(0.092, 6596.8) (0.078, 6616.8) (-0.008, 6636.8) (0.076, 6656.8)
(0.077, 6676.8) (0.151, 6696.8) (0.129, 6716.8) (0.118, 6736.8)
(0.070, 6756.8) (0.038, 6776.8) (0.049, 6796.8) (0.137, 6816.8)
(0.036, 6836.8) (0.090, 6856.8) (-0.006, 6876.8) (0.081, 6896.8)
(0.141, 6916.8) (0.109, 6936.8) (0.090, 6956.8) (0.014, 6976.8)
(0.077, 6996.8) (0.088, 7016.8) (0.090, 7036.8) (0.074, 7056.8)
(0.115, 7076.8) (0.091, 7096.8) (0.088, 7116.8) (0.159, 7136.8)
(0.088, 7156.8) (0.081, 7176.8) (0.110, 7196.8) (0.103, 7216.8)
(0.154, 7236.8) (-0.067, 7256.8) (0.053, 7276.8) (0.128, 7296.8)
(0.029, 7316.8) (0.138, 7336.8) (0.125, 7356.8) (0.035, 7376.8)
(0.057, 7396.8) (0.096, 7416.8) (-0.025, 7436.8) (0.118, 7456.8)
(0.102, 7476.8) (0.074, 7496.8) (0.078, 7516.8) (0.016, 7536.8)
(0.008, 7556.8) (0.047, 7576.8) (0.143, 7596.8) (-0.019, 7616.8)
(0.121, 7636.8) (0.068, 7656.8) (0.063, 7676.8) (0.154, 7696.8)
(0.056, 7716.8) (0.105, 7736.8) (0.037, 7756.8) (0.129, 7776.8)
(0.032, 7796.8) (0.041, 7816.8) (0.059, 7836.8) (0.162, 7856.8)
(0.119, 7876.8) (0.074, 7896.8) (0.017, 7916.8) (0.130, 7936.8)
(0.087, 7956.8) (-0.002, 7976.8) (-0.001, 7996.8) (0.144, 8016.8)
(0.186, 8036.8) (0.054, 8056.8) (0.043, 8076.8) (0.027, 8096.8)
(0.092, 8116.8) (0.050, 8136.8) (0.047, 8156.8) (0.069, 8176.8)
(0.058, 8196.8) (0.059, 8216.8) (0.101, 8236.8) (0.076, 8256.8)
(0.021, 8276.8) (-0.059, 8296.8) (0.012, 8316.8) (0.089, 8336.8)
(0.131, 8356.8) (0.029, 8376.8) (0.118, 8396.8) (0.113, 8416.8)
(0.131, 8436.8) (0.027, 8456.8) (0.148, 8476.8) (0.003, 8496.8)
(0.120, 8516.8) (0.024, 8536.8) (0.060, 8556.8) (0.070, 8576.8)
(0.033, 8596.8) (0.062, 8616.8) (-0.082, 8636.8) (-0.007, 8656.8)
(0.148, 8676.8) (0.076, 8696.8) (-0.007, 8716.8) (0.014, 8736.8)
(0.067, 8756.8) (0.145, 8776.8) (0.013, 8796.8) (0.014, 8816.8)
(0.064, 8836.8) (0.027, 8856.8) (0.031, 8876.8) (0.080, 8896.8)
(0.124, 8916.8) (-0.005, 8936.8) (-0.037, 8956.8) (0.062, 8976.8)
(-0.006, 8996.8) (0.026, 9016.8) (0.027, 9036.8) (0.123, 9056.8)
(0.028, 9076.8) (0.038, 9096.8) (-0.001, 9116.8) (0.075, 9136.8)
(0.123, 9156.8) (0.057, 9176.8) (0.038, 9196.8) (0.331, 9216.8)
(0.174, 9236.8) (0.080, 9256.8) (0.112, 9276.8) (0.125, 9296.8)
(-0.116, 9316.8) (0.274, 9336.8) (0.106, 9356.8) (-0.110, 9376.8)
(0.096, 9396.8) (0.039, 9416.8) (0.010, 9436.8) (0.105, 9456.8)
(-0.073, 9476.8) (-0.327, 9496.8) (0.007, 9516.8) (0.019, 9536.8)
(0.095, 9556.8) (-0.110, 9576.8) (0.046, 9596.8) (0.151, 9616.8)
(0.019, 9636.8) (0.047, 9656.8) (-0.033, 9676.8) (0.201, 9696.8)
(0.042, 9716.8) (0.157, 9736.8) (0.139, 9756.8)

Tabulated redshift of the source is 1.47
